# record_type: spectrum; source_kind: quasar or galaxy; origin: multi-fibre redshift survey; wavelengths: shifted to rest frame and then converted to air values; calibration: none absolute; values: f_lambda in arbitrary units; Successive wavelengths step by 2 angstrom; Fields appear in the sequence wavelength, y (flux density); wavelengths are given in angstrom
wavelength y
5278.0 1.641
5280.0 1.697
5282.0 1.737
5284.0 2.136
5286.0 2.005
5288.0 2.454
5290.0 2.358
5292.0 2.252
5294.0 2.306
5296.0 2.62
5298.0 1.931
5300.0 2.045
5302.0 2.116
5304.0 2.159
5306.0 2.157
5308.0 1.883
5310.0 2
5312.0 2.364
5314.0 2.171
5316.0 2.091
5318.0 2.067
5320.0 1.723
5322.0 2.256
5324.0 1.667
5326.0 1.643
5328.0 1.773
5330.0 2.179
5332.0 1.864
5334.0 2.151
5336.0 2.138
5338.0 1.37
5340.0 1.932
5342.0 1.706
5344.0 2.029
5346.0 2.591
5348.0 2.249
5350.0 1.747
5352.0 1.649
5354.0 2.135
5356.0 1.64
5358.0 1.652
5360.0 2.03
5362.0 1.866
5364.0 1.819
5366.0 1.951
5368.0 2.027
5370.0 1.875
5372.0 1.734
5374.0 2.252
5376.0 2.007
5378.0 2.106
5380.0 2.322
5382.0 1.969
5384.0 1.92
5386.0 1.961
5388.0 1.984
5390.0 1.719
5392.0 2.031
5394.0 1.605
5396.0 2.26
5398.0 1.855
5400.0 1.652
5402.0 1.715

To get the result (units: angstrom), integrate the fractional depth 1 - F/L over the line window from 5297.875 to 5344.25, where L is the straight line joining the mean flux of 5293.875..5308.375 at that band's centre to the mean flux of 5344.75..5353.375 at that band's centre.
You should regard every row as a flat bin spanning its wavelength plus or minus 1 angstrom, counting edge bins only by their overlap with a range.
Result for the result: 3.09 angstrom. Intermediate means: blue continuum 2.15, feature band 1.98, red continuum 2.06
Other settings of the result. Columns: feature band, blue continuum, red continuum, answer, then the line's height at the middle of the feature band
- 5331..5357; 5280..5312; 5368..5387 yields 1.6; 2.07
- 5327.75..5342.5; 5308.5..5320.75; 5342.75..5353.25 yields 1.1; 2.06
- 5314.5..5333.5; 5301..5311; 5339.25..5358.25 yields 0.8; 2.01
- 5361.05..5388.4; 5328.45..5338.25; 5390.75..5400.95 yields -1.1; 1.91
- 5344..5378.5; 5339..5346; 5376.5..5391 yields 0.6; 1.99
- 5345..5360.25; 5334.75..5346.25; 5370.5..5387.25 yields 0.0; 1.96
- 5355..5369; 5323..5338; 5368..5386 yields 0.9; 1.97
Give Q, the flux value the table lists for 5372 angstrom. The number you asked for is 1.734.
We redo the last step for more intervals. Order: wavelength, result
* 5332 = 1.864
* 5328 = 1.773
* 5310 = 2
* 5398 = 1.855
